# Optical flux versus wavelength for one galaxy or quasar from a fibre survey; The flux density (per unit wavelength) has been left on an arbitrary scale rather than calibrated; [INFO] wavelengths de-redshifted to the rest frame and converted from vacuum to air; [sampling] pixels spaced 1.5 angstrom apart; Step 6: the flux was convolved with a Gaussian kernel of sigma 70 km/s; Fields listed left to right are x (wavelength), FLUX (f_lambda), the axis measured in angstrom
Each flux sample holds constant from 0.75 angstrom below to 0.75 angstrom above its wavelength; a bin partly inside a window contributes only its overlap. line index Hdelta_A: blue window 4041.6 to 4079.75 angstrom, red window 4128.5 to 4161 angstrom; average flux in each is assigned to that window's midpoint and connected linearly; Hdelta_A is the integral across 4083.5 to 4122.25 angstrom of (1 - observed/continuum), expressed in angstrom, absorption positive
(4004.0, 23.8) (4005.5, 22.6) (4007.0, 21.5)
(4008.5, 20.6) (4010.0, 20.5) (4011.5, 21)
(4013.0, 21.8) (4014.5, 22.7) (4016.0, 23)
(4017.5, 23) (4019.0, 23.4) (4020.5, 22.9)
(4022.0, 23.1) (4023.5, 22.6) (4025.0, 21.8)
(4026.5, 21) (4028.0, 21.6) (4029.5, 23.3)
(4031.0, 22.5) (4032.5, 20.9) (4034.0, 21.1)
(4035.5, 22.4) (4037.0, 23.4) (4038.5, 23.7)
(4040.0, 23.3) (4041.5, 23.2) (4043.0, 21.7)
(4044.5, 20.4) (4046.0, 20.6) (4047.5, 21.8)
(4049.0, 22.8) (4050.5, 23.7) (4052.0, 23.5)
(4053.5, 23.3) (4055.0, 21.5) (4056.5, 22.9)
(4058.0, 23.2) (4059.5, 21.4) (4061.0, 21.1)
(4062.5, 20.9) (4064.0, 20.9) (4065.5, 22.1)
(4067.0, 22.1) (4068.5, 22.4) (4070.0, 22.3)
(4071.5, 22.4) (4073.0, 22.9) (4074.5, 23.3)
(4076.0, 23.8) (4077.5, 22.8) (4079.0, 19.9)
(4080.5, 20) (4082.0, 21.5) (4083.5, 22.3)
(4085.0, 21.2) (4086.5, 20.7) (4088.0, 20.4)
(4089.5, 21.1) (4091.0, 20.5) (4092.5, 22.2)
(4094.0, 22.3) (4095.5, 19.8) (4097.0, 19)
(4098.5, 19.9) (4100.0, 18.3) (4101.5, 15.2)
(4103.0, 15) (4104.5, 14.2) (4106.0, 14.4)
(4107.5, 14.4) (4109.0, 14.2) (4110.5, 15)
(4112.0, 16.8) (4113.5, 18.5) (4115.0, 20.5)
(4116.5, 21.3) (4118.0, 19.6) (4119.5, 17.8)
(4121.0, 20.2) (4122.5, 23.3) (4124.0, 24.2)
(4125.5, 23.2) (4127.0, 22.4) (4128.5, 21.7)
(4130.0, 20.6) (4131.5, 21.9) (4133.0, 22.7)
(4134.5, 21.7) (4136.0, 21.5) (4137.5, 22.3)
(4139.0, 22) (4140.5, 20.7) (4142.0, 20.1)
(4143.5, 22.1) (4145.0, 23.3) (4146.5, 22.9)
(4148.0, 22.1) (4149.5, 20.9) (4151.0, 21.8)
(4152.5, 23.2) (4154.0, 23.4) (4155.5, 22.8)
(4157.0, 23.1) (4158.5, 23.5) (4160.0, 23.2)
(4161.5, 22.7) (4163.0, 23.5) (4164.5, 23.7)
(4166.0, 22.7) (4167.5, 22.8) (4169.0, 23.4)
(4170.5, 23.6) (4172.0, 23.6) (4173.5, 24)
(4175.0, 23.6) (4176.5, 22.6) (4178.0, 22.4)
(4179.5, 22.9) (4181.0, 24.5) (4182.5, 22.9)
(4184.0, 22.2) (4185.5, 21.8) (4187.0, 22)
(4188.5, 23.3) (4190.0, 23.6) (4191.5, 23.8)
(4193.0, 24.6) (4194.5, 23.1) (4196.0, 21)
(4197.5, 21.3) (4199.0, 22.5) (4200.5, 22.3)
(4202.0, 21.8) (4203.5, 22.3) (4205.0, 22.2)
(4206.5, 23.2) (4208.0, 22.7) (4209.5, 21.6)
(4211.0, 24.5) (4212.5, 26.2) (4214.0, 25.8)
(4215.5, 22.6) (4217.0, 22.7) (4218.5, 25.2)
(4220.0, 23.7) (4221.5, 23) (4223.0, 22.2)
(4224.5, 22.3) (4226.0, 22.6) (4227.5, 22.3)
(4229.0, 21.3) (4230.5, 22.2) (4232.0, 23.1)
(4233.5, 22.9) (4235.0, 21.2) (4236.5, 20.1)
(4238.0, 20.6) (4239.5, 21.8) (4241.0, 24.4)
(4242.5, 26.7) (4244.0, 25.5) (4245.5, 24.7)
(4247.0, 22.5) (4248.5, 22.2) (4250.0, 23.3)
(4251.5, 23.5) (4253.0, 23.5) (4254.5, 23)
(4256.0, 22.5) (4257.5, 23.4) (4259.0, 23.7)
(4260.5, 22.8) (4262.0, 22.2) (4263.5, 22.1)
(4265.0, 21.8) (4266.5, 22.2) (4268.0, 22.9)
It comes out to 6.2 angstrom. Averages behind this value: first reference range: 22.2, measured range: 18.6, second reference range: 22.2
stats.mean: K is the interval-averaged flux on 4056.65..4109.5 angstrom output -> 20.3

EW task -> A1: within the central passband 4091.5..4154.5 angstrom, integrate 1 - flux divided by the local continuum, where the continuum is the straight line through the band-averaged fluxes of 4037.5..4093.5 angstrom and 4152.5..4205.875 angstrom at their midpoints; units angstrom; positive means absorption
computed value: 6.56 angstrom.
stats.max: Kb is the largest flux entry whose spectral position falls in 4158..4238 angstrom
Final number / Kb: 26.2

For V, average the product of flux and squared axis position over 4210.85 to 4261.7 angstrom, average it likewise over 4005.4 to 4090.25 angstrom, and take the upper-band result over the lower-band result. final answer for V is 1.1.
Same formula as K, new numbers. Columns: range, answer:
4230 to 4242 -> 22.1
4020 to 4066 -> 22.2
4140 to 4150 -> 21.8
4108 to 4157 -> 21.1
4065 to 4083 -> 22.1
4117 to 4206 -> 22.5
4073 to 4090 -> 21.6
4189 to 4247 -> 23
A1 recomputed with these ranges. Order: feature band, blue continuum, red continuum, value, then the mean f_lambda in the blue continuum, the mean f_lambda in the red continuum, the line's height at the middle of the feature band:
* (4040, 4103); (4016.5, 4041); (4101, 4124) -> -4.52 angstrom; 22.5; 17.6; 20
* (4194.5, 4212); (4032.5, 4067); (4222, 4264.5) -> 0.21 angstrom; 22.2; 22.8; 22.7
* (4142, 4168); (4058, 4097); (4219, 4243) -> -0.79 angstrom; 21.6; 22.5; 22.1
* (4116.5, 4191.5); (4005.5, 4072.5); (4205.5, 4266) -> 0.75 angstrom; 22.2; 23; 22.7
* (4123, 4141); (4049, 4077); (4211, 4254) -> 0.50 angstrom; 22.4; 23.2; 22.7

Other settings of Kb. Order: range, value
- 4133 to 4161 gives 23.5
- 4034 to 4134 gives 24.2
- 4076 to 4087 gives 23.8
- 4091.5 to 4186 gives 24.5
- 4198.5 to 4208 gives 23.2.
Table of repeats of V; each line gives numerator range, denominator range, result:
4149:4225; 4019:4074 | 1.11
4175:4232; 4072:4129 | 1.21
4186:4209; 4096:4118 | 1.39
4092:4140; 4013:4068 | 0.91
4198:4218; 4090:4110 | 1.38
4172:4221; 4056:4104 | 1.16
